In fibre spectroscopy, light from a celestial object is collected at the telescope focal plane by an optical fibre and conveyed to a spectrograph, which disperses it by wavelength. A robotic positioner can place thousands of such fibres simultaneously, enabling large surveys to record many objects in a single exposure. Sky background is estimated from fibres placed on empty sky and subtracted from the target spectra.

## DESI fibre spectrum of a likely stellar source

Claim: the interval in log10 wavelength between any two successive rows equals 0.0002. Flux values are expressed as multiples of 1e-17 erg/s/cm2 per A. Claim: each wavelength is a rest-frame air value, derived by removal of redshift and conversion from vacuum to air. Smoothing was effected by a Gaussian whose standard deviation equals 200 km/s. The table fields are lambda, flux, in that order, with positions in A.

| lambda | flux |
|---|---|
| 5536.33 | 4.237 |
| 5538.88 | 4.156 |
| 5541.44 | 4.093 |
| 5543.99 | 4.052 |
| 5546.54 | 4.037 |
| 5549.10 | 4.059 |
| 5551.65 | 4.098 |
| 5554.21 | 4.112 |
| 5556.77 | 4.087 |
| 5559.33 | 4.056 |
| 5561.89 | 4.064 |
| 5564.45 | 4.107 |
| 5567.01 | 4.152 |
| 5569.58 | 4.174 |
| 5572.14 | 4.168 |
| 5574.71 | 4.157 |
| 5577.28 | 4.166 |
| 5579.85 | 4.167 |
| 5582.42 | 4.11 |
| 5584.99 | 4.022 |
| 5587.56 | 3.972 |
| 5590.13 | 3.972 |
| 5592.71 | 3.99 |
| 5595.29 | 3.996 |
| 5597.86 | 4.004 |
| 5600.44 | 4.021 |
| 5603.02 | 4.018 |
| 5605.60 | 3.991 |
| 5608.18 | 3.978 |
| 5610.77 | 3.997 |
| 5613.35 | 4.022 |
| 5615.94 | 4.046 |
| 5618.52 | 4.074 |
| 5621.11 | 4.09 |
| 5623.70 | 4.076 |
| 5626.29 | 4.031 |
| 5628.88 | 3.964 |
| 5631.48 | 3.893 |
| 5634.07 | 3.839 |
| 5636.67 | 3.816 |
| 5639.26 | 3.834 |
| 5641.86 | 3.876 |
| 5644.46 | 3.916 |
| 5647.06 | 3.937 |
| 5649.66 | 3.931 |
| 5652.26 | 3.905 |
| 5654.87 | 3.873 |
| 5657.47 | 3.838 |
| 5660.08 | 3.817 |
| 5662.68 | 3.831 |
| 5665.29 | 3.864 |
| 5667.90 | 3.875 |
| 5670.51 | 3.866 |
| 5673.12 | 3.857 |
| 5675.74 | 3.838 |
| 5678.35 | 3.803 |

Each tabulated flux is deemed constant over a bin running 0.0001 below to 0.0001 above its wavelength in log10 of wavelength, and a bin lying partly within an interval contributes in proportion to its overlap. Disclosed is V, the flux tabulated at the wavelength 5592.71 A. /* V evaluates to 3.99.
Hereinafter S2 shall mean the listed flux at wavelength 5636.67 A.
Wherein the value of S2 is 3.816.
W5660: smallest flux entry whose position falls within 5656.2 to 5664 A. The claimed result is 3.817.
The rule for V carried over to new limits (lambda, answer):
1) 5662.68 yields 3.831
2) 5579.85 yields 4.167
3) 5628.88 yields 3.964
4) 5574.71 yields 4.157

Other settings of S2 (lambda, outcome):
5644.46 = 3.916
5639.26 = 3.834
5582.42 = 4.11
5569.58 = 4.174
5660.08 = 3.817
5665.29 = 3.864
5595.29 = 3.996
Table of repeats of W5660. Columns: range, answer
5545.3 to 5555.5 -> 4.037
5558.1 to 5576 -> 4.056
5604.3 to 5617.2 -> 3.978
